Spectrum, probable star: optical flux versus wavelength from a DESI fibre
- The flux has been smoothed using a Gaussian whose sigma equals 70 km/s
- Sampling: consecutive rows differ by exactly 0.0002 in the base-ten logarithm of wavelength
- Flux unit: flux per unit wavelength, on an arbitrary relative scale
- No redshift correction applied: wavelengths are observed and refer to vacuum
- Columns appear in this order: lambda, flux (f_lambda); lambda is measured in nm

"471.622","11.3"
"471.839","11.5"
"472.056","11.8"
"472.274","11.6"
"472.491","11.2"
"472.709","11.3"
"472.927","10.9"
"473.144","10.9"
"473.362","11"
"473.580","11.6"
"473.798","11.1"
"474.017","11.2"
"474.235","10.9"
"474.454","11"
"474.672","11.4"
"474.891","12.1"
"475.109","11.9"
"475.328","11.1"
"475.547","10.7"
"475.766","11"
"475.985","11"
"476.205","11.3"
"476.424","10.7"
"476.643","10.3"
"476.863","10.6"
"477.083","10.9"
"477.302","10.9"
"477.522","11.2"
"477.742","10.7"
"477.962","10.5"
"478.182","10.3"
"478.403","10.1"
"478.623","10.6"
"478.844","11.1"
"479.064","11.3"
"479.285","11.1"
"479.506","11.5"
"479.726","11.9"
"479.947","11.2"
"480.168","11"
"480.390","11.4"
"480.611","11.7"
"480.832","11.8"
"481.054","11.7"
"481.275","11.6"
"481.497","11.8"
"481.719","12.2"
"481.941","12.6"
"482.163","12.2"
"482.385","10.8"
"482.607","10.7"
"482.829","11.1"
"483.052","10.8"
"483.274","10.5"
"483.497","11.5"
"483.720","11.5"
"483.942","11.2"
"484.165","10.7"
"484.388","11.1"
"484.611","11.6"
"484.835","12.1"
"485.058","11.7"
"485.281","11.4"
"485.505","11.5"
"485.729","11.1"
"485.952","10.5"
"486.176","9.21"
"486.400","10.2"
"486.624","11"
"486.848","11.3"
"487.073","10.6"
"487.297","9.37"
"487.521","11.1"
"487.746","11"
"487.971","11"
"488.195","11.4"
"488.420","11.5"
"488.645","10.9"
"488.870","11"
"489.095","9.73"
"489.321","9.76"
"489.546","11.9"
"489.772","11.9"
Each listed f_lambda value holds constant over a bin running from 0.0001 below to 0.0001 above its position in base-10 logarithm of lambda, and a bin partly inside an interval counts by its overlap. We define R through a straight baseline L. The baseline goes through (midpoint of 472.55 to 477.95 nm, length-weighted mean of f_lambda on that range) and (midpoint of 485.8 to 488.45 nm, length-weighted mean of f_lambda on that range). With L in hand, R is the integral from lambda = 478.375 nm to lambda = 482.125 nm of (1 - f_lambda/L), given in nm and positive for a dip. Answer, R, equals -0.21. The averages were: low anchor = 11.1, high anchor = 10.7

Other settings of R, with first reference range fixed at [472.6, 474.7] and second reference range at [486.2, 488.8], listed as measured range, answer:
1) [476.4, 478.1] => 0.05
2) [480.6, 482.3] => -0.16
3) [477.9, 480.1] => 0.00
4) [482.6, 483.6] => 0.00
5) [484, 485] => -0.05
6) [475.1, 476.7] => 0.01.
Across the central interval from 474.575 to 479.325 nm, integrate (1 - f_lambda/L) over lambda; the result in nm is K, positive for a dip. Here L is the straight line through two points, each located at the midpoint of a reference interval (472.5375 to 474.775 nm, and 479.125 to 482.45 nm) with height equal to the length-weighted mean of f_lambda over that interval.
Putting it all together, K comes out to 0.18 nm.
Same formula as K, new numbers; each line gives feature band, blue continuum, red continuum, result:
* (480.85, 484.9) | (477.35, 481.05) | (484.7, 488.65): -0.15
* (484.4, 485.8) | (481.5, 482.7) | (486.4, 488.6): -0.04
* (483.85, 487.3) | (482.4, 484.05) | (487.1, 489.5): -0.02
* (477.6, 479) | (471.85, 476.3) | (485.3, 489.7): 0.06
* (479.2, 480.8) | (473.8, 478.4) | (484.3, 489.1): -0.07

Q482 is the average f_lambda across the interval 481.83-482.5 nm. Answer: 11.9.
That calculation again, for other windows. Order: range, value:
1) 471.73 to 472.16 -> 11.7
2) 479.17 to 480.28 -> 11.3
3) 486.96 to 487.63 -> 10.4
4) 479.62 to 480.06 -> 11.5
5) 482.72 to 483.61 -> 11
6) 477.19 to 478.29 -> 10.7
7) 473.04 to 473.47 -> 10.9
